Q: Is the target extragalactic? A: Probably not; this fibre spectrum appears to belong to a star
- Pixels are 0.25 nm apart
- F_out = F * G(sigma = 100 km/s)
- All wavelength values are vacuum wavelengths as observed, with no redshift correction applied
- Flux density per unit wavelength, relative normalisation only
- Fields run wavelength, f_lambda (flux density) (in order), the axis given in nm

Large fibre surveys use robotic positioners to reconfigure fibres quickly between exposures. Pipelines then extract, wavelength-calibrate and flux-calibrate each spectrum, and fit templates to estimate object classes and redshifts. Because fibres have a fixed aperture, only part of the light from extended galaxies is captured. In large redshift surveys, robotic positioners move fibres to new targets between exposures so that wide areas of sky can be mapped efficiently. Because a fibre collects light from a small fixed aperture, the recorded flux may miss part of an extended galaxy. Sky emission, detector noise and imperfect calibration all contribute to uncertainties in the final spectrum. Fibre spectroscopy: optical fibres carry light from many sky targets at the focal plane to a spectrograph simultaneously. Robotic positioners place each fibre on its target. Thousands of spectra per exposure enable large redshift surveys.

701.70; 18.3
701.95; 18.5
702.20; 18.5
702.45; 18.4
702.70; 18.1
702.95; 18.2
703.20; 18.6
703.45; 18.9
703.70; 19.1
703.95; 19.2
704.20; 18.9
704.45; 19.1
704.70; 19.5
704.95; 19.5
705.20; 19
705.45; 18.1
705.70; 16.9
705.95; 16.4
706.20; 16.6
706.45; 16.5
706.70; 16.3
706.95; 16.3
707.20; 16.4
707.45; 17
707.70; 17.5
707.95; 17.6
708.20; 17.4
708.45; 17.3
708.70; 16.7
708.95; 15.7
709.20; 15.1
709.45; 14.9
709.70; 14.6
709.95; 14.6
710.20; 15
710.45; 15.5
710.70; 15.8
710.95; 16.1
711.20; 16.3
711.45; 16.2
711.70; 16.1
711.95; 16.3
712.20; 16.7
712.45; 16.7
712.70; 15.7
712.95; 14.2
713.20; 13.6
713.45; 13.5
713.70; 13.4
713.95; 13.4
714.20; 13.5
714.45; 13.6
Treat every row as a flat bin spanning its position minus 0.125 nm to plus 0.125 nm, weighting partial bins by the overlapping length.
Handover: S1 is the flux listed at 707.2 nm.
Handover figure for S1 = 16.4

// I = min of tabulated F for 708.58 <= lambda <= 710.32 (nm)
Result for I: 14.6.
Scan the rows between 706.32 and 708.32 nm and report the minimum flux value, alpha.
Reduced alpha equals 16.3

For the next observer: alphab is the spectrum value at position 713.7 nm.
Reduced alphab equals 13.4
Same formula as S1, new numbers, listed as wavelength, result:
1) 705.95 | 16.4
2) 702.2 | 18.5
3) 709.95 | 14.6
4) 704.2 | 18.9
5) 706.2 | 16.6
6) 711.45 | 16.2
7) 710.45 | 15.5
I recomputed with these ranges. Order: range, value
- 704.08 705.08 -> 18.9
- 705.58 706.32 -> 16.4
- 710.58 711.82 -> 15.8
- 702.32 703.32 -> 18.1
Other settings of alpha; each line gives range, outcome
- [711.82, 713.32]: 13.6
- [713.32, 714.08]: 13.4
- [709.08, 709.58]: 14.9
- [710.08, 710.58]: 15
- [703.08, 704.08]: 18.6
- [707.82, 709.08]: 15.7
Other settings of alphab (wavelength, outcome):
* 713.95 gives 13.4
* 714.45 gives 13.6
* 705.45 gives 18.1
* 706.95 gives 16.3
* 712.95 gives 14.2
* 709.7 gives 14.6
